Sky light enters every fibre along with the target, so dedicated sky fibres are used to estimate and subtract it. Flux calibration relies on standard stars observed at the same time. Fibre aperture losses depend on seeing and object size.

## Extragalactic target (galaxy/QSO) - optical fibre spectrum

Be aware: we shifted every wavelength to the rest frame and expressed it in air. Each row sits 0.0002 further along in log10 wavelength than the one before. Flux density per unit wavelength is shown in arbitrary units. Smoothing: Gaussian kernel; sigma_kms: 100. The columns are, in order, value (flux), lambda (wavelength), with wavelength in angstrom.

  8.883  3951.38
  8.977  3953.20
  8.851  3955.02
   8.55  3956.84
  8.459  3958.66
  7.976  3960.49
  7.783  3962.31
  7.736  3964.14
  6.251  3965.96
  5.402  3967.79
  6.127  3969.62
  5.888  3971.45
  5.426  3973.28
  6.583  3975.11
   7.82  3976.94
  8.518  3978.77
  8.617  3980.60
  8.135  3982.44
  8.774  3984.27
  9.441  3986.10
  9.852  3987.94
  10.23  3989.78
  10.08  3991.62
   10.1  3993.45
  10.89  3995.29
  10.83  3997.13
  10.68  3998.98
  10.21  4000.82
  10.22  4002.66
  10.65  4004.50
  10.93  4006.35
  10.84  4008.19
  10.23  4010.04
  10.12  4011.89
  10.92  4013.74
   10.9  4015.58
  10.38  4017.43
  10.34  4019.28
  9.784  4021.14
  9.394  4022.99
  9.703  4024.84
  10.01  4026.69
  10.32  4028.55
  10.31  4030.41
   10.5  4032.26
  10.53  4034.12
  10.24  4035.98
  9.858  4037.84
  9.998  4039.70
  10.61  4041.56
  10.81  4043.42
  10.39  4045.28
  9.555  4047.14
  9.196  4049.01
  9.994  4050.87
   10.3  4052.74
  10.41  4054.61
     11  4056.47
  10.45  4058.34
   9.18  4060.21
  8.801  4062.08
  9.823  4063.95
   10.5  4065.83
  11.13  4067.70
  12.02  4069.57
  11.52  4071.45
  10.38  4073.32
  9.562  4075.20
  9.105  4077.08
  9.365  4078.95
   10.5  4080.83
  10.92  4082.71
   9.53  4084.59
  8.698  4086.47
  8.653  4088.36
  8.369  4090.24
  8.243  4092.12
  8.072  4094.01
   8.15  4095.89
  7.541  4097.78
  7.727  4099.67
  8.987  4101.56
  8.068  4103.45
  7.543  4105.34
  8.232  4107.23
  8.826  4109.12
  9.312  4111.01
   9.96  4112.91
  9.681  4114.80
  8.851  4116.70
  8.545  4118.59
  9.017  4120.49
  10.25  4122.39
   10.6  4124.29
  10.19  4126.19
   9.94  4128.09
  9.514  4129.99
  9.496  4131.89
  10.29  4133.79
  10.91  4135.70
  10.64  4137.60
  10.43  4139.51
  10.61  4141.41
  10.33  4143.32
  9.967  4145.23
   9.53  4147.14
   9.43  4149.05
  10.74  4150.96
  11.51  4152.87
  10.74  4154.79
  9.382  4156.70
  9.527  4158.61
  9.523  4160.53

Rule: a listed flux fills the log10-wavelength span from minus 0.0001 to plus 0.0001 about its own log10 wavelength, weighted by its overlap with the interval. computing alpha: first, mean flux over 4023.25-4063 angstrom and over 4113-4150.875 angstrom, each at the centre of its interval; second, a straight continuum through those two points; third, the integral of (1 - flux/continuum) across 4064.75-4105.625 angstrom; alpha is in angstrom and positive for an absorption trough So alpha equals 2.8 angstrom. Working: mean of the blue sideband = 10.1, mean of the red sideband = 9.93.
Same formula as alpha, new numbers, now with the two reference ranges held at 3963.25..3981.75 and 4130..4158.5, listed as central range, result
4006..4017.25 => -4.4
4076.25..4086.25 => -0.9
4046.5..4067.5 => -3.6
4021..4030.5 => -2.4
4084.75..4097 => 1.0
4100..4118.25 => 1.5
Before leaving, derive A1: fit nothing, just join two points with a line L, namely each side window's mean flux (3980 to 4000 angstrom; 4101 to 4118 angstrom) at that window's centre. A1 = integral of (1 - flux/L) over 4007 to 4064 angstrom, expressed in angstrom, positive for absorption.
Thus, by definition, -4.4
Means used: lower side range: 9.8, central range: 10.2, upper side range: 8.82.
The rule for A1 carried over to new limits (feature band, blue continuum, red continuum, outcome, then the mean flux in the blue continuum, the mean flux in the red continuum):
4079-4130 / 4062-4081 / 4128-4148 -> 6.0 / 10.3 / 10.2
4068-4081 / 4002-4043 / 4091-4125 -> -1.4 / 10.3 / 8.74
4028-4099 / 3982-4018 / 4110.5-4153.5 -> 2.0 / 10.3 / 9.99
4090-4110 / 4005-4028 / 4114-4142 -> 3.7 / 10.3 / 9.93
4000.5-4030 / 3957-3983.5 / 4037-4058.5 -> -4.5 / 7.24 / 10.2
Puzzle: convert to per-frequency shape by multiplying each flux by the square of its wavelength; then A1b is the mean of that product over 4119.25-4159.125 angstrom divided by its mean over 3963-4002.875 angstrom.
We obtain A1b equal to 1.29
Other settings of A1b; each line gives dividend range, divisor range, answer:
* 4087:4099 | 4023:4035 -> 0.83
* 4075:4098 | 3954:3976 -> 1.35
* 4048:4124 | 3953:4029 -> 1.08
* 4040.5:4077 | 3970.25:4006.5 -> 1.16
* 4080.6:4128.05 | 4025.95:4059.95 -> 0.90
